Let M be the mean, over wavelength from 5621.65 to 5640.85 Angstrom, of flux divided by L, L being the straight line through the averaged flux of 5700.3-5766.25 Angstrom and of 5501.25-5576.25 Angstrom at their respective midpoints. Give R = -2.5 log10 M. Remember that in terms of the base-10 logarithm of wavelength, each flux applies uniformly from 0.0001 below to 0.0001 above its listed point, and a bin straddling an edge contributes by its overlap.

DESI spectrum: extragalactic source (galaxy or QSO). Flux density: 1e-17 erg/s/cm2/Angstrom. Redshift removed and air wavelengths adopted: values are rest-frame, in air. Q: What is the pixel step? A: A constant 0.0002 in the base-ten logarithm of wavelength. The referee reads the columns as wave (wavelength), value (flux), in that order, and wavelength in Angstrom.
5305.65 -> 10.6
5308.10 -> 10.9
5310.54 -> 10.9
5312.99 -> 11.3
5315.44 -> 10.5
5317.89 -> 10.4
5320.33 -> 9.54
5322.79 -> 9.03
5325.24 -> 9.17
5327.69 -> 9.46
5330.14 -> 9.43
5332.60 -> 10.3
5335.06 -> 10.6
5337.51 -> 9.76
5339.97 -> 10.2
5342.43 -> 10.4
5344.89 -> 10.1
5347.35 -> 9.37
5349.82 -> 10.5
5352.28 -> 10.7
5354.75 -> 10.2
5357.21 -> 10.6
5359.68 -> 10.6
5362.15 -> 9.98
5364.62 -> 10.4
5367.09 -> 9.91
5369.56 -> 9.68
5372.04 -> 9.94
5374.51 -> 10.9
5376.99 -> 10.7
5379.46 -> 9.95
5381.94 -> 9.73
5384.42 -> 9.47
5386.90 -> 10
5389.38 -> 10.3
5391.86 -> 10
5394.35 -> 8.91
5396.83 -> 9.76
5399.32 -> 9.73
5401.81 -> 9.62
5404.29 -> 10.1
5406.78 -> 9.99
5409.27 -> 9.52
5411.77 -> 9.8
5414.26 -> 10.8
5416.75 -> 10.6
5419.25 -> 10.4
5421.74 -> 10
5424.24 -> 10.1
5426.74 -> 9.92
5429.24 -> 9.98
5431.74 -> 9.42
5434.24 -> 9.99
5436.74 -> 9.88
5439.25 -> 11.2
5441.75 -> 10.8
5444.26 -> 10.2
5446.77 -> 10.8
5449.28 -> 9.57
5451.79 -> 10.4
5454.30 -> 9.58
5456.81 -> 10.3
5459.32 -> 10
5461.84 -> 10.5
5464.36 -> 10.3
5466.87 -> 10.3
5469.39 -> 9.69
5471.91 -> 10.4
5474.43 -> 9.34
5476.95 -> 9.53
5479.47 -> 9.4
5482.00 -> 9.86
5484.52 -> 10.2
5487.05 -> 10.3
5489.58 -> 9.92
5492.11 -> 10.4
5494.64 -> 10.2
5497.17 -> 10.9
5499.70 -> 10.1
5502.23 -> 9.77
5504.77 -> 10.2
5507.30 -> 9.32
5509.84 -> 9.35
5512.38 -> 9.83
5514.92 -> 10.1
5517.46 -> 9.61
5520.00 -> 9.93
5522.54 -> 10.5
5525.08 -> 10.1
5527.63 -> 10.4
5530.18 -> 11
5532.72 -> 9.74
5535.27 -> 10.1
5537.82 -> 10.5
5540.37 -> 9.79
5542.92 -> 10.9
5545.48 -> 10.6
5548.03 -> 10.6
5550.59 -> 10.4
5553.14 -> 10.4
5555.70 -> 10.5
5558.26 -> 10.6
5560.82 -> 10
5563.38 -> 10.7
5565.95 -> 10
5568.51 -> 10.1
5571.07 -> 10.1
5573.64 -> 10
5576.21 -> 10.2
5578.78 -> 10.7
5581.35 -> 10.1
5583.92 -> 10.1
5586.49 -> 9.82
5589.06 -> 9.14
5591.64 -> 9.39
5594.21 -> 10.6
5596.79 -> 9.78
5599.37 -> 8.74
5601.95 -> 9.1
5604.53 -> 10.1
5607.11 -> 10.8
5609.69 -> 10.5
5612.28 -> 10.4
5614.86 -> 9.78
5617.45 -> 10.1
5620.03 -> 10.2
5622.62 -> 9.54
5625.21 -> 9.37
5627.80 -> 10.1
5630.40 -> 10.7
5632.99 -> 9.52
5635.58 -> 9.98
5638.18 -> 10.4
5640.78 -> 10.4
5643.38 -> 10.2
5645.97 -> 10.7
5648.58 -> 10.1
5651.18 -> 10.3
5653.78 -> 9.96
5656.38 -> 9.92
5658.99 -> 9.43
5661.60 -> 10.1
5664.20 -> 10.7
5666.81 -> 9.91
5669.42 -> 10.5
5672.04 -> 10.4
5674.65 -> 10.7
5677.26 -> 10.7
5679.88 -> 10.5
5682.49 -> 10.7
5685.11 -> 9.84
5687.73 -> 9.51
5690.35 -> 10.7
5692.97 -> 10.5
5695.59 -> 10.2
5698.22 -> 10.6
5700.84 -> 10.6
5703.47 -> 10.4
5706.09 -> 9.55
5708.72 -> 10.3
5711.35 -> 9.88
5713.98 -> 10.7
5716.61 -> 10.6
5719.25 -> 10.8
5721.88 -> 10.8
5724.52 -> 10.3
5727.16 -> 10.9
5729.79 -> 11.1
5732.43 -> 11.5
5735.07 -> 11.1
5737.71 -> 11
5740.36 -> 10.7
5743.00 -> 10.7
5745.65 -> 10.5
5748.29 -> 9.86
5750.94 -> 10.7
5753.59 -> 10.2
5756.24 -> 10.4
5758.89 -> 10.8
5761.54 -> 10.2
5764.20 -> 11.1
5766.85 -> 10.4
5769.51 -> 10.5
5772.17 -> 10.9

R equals 0.04 mag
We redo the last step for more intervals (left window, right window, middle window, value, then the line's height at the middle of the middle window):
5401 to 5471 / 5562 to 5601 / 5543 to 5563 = -0.05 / 9.99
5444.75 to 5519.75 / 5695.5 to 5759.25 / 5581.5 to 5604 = 0.07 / 10.3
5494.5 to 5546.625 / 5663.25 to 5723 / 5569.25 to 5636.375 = 0.03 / 10.3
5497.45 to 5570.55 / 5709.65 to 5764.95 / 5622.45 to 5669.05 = 0.04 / 10.4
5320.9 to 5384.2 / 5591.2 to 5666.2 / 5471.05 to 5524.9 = 0.01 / 10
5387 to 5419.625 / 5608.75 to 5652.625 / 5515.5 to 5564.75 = -0.03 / 10.1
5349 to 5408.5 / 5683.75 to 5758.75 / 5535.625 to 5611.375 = 0.02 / 10.3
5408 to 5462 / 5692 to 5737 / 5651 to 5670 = 0.04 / 10.5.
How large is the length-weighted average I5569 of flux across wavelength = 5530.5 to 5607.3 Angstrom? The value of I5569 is 10.1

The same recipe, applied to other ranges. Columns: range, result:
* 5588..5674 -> 10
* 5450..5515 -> 10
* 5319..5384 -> 10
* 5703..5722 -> 10.4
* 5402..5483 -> 10.1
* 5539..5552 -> 10.5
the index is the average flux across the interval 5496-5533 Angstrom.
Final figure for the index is 10.1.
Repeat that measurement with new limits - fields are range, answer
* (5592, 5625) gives 9.94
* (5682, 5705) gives 10.3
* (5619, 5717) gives 10.2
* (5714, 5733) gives 10.8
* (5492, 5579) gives 10.2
